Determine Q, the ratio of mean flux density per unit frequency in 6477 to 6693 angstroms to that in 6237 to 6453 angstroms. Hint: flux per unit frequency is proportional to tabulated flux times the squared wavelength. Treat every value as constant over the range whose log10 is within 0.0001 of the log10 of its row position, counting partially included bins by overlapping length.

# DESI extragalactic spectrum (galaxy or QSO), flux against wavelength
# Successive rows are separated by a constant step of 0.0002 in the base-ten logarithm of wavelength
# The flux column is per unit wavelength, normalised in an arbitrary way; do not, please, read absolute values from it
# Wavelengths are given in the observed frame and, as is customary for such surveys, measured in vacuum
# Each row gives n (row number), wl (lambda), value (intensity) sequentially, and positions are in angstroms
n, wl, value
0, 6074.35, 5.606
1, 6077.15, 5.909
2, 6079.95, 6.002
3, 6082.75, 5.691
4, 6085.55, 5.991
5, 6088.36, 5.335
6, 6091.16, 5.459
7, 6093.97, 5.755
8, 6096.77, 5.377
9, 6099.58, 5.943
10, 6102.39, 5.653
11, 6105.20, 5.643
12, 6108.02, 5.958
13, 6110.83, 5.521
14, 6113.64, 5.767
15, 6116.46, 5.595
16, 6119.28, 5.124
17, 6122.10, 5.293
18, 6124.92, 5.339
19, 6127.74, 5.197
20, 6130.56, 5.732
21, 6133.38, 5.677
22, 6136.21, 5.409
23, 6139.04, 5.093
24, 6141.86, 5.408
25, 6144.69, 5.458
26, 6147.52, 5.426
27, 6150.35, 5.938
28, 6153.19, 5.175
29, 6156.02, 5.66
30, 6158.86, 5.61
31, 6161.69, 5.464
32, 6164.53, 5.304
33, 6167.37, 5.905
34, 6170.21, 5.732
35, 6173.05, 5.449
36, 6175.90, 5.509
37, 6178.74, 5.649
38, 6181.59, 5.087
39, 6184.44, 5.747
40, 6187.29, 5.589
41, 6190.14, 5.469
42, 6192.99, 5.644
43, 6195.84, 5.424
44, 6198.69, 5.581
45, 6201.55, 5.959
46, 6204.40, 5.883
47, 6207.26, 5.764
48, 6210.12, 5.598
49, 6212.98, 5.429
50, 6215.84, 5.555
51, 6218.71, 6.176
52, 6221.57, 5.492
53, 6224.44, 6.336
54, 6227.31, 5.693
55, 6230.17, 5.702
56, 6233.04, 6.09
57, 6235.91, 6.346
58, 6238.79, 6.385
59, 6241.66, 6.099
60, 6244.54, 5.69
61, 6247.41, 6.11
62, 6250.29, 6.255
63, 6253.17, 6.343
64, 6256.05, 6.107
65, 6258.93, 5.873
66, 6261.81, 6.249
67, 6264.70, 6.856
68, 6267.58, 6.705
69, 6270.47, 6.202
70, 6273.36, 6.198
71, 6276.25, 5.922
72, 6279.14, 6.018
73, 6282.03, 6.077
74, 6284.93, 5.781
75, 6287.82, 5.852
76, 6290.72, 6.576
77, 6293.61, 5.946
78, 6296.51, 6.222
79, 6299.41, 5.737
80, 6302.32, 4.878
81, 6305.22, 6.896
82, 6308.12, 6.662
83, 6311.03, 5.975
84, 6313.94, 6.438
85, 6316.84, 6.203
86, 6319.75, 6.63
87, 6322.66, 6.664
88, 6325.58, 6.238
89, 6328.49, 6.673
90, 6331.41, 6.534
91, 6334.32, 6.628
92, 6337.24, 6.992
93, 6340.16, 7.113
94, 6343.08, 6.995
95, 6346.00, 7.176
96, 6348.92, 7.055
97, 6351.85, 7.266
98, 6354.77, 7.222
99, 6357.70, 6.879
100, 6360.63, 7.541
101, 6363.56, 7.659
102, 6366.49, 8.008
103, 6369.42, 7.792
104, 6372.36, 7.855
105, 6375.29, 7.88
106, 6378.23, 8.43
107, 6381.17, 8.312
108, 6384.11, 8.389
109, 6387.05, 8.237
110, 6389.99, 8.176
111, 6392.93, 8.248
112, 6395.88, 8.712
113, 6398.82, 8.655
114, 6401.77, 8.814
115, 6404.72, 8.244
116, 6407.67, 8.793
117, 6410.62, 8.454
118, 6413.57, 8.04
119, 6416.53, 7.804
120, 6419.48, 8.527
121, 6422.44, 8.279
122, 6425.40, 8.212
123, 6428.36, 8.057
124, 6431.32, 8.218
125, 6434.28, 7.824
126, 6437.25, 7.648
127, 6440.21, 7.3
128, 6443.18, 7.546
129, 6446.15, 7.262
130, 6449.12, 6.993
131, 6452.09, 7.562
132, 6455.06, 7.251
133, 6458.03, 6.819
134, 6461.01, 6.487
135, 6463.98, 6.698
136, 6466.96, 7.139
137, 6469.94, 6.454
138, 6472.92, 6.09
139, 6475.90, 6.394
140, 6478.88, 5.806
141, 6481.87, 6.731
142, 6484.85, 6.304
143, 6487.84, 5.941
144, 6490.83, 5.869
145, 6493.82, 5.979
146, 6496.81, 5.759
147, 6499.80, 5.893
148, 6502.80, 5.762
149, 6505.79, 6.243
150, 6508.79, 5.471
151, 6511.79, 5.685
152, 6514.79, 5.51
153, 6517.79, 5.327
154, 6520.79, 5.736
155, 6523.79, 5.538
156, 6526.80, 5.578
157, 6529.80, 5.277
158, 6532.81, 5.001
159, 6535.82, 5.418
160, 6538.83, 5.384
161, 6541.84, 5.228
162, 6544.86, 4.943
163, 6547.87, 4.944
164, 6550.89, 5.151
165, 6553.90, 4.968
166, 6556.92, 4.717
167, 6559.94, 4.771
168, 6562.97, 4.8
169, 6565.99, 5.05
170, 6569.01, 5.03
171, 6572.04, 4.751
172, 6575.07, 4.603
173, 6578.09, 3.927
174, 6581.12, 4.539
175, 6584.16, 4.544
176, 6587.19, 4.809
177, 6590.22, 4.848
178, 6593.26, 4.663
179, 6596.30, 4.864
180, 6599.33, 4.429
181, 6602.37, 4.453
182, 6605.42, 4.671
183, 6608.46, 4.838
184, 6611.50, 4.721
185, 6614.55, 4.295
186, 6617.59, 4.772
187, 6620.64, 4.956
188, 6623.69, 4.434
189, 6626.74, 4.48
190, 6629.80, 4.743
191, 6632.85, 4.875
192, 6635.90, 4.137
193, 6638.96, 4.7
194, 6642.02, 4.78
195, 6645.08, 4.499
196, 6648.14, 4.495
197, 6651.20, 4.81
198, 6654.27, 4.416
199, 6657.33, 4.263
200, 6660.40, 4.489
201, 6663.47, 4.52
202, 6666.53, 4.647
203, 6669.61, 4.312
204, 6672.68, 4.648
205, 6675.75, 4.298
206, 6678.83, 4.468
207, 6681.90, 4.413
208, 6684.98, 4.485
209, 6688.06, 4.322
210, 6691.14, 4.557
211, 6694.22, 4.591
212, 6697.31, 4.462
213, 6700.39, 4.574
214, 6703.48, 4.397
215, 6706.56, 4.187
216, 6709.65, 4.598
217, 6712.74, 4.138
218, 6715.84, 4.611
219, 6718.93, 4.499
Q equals 0.7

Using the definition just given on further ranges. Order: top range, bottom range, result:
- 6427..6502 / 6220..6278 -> 1.18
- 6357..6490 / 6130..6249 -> 1.44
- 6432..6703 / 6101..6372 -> 0.96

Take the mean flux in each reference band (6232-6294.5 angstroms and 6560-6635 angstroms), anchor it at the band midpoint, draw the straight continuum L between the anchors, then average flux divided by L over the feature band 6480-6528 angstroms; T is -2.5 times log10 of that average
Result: -0.15 mag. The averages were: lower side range 6.17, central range 5.83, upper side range 4.67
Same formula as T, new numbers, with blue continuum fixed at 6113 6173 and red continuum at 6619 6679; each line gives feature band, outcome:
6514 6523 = -0.156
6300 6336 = -0.226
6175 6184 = -0.005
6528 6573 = -0.067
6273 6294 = -0.158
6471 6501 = -0.246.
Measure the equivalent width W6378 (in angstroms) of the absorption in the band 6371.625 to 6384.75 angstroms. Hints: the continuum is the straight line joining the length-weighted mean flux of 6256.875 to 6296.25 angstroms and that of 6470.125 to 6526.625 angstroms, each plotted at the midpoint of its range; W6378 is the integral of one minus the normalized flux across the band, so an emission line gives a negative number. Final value -4.6 angstroms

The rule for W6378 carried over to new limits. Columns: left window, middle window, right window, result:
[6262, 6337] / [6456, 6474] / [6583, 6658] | -4.1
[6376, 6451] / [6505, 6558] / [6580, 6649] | 6.5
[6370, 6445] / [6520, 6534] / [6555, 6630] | 1.2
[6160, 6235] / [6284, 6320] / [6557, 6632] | -4.8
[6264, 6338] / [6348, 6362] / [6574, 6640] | -2.8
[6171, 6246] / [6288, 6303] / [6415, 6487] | 0.8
